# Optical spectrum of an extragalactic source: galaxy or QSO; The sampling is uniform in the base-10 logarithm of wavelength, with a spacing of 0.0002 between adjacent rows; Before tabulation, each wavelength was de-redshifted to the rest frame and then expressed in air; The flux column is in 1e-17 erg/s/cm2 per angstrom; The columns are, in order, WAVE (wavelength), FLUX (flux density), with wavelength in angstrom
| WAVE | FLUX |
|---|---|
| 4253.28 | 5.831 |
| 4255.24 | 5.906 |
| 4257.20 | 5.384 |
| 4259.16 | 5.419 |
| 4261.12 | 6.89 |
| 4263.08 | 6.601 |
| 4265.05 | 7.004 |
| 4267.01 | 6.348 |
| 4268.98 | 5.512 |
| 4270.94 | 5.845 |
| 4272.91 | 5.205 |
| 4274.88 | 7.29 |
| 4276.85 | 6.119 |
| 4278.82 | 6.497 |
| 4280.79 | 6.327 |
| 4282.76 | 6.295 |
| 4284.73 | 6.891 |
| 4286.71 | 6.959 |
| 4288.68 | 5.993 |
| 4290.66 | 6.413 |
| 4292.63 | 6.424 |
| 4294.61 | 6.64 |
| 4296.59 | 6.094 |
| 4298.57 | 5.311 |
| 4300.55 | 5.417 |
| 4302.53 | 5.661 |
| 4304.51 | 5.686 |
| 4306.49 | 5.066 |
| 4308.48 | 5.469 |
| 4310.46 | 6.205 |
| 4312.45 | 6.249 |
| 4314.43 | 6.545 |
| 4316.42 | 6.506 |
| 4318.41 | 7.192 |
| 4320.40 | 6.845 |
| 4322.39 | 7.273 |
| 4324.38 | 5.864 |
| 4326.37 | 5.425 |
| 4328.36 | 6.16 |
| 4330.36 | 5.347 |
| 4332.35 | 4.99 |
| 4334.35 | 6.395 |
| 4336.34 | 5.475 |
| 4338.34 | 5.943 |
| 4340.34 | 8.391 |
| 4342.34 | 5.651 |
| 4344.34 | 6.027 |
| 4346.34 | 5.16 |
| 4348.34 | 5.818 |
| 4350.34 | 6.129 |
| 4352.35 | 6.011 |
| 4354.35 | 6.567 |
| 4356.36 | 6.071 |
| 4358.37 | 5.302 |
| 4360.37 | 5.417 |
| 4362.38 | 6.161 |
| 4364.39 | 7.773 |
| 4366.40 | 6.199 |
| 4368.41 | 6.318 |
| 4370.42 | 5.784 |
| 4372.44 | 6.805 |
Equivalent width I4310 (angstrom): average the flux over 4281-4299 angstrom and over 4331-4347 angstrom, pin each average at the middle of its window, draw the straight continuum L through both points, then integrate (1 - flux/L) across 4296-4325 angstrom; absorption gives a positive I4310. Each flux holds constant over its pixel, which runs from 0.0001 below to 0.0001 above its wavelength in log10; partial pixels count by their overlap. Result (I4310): 0.5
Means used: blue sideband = 6.37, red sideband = 6.01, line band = 6.1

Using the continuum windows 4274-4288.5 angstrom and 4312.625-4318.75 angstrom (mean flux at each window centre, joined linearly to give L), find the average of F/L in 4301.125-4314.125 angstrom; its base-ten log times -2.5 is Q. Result 0.152 mag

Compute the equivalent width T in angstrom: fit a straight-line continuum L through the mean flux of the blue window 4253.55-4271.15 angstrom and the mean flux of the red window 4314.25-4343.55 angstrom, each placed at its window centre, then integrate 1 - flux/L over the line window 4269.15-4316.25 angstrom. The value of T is 0.5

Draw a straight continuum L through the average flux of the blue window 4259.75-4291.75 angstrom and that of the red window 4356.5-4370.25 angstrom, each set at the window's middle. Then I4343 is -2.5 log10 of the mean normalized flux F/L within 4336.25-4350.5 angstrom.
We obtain 0.02 mag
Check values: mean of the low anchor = 6.38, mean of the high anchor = 6.17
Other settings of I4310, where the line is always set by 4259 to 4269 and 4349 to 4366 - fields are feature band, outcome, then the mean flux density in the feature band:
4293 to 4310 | 1.7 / 5.71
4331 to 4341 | 0.2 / 6.14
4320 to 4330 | 0.1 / 6.22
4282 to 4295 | -0.3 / 6.51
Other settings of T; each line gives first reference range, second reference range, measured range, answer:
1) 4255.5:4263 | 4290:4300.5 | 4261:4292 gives -1.7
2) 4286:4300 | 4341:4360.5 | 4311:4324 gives -1.3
